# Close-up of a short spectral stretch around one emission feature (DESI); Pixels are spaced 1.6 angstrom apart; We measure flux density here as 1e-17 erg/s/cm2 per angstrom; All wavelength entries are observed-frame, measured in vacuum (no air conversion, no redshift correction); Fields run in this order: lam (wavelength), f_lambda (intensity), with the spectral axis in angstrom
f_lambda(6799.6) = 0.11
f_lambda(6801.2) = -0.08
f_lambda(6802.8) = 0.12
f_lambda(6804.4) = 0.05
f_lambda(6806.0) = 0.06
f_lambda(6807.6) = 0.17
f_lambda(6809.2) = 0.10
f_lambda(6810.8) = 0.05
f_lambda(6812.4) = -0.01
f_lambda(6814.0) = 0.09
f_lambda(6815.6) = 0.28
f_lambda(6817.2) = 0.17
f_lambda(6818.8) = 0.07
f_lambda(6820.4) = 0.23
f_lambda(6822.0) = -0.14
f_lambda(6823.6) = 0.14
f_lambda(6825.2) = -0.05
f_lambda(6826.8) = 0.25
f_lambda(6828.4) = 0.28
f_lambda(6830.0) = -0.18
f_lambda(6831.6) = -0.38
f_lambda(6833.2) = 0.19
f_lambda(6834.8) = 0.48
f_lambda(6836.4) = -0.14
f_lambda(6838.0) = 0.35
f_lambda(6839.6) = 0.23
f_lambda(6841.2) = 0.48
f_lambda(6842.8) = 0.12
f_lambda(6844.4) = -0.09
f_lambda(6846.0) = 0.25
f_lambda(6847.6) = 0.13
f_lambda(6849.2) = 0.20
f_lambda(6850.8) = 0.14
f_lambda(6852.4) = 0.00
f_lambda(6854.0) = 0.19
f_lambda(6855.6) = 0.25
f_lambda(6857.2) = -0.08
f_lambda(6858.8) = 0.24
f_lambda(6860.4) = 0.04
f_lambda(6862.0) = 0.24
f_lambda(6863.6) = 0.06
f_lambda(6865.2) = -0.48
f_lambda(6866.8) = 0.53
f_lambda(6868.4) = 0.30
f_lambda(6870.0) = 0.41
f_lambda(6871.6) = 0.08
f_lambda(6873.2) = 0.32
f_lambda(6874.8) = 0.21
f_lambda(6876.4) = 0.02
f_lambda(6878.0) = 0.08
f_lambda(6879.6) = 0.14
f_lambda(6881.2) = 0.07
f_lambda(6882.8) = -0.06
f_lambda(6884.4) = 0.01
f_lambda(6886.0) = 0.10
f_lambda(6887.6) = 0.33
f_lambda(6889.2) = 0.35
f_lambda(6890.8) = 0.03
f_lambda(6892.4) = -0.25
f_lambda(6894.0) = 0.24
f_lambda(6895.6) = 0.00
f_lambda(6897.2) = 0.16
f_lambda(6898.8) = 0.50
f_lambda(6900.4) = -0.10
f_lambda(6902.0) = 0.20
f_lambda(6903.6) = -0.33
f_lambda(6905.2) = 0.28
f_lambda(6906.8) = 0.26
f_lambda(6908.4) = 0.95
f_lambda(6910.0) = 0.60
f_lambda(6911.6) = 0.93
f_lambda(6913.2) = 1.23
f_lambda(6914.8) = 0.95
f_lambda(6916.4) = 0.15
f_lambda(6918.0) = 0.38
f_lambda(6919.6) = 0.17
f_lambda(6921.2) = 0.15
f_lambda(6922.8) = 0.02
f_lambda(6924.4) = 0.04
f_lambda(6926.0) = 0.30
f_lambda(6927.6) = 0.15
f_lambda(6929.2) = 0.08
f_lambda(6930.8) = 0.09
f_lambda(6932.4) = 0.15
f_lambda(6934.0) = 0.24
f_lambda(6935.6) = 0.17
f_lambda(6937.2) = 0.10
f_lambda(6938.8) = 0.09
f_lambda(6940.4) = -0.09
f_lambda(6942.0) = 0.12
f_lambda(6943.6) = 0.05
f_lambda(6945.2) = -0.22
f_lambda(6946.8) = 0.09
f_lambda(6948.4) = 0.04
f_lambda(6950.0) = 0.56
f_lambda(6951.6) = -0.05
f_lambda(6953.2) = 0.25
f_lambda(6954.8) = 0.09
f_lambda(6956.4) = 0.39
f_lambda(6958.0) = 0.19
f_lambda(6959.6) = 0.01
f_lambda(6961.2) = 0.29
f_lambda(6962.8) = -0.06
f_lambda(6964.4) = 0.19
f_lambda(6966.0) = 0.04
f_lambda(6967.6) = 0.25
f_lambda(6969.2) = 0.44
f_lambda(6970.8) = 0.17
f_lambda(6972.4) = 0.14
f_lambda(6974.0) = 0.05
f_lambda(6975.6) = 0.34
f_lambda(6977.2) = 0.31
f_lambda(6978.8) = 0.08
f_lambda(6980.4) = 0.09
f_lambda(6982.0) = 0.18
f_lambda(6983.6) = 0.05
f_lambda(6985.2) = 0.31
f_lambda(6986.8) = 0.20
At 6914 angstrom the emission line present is [O II]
